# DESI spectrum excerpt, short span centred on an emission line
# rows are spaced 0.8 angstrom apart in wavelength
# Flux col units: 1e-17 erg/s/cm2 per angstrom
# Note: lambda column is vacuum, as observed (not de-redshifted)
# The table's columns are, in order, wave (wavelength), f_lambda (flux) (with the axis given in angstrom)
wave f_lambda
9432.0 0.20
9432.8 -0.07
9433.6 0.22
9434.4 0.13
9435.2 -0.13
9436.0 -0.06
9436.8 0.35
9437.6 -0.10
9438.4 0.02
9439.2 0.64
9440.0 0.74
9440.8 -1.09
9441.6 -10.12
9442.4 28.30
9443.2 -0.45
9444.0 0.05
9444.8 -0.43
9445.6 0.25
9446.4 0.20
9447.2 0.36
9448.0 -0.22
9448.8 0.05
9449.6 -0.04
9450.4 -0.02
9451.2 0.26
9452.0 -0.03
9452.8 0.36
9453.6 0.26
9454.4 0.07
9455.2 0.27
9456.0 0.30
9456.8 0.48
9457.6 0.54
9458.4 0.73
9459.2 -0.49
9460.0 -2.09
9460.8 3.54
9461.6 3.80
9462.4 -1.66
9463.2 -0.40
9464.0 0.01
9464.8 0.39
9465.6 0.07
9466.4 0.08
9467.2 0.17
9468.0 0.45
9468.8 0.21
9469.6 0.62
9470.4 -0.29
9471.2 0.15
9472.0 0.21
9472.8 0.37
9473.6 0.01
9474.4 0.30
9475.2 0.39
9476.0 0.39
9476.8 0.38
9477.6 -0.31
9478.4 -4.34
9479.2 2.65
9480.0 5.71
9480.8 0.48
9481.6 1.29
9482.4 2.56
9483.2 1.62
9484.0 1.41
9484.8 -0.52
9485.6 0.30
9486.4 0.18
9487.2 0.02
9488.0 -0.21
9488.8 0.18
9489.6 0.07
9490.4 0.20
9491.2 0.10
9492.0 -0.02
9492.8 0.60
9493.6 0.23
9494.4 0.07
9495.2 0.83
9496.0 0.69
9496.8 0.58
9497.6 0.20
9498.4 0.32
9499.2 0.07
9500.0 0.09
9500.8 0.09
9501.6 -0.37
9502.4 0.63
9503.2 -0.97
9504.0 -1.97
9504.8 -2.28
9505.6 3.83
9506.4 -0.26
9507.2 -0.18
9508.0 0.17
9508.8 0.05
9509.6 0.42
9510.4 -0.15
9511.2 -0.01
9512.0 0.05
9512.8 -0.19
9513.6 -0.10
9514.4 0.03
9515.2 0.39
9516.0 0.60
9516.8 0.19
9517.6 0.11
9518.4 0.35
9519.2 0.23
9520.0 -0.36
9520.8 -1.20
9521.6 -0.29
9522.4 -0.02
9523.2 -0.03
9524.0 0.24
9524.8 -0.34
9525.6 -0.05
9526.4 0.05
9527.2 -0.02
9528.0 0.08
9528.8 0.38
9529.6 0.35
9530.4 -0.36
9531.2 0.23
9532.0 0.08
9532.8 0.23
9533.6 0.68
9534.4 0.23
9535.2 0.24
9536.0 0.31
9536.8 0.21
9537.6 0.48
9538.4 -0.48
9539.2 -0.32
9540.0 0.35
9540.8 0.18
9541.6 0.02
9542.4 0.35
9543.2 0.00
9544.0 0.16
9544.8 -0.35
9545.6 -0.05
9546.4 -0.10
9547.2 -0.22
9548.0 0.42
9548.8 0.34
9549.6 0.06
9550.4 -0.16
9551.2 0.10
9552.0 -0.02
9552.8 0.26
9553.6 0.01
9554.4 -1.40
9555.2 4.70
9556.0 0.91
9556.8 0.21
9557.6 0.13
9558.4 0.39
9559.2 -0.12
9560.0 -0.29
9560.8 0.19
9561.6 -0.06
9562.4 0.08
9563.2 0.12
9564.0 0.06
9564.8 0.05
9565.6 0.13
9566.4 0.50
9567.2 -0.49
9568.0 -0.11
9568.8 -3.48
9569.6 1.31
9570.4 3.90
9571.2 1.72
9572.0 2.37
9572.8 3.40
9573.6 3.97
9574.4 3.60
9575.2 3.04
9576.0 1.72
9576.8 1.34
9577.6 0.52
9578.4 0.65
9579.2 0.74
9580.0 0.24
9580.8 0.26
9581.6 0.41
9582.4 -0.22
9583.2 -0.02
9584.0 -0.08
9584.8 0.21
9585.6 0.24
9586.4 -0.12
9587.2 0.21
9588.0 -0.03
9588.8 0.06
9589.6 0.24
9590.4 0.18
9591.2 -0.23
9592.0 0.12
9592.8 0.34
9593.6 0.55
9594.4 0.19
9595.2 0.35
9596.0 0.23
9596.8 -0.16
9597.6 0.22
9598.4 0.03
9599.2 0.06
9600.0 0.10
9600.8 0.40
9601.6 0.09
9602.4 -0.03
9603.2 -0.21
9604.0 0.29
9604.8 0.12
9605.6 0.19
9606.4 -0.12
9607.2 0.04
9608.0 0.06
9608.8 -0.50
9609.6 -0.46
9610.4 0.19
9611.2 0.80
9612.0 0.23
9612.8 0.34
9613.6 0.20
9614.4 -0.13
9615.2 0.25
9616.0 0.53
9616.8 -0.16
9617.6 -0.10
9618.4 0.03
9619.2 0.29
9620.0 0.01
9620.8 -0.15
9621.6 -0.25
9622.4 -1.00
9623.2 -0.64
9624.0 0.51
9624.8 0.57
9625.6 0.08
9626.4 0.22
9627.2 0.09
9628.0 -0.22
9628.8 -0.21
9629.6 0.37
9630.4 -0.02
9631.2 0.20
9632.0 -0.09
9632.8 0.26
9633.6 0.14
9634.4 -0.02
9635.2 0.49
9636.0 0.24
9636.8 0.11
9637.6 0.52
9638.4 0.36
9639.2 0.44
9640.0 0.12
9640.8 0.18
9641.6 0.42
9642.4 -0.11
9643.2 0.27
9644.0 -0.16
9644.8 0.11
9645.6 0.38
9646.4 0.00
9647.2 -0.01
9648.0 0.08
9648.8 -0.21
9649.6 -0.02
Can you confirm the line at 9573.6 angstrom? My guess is [O III] 5007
